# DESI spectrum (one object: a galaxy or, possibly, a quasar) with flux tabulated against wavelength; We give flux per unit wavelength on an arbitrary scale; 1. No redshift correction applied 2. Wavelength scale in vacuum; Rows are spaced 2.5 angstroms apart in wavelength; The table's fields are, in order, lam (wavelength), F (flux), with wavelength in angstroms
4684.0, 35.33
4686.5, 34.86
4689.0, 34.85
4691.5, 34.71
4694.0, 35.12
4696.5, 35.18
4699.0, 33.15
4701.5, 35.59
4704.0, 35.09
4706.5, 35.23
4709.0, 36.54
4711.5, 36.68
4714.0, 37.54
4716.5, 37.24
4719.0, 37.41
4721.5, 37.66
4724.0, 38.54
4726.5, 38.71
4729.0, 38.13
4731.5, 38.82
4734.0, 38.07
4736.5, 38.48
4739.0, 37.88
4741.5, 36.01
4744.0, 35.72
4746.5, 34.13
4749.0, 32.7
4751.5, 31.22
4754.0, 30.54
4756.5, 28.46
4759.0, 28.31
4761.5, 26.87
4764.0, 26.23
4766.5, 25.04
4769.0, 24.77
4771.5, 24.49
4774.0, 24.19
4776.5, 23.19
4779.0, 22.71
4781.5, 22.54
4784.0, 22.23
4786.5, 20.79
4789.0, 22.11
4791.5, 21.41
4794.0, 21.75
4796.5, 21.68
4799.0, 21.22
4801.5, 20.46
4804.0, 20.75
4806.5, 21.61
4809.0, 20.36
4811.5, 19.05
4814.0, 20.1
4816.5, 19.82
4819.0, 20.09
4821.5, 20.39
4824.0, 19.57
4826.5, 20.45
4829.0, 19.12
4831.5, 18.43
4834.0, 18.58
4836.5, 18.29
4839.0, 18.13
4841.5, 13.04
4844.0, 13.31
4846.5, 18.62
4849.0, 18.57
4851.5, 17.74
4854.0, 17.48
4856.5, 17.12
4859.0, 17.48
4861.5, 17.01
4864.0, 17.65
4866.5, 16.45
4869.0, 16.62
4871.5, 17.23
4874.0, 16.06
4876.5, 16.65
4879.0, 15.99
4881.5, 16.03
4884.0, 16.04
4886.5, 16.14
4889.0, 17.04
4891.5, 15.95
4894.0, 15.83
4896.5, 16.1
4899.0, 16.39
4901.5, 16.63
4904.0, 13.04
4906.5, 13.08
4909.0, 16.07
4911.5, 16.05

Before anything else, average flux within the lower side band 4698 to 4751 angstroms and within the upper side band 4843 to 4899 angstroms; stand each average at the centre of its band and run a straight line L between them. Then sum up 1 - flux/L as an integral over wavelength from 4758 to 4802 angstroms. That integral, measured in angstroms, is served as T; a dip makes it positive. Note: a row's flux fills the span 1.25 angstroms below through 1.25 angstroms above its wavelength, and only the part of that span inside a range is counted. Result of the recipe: 8.67 angstroms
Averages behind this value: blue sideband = 36.6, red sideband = 16.7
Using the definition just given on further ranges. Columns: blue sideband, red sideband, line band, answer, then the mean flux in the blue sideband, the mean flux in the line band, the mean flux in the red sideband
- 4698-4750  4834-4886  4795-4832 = 5.2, 36.7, 20.3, 16.8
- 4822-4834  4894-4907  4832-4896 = 1.9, 19.4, 16.8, 15.2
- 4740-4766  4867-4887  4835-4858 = 3.4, 30.9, 16.9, 16.4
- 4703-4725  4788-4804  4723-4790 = -2.0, 36.9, 30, 21.4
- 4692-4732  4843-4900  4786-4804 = 3.4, 36.6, 21.3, 16.7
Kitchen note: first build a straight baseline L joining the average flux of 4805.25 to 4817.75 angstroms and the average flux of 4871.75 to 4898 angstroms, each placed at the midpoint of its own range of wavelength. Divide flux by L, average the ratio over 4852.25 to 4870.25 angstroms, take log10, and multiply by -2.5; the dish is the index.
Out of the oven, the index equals 0.02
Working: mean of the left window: 20.2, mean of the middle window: 17.1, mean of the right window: 16.2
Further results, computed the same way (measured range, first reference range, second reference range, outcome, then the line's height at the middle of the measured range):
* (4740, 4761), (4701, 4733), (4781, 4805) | -0.06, 30.3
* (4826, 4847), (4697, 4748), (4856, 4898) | 0.25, 21.8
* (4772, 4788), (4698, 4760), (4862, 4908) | 0.27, 29.2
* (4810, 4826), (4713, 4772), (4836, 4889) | 0.16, 23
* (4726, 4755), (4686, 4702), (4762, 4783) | -0.25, 28.5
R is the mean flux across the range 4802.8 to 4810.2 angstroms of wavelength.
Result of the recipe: 20.9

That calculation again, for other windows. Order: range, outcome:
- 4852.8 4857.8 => 17.3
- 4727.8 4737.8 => 38.4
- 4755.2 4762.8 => 27.9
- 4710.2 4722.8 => 37.3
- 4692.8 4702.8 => 34.8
